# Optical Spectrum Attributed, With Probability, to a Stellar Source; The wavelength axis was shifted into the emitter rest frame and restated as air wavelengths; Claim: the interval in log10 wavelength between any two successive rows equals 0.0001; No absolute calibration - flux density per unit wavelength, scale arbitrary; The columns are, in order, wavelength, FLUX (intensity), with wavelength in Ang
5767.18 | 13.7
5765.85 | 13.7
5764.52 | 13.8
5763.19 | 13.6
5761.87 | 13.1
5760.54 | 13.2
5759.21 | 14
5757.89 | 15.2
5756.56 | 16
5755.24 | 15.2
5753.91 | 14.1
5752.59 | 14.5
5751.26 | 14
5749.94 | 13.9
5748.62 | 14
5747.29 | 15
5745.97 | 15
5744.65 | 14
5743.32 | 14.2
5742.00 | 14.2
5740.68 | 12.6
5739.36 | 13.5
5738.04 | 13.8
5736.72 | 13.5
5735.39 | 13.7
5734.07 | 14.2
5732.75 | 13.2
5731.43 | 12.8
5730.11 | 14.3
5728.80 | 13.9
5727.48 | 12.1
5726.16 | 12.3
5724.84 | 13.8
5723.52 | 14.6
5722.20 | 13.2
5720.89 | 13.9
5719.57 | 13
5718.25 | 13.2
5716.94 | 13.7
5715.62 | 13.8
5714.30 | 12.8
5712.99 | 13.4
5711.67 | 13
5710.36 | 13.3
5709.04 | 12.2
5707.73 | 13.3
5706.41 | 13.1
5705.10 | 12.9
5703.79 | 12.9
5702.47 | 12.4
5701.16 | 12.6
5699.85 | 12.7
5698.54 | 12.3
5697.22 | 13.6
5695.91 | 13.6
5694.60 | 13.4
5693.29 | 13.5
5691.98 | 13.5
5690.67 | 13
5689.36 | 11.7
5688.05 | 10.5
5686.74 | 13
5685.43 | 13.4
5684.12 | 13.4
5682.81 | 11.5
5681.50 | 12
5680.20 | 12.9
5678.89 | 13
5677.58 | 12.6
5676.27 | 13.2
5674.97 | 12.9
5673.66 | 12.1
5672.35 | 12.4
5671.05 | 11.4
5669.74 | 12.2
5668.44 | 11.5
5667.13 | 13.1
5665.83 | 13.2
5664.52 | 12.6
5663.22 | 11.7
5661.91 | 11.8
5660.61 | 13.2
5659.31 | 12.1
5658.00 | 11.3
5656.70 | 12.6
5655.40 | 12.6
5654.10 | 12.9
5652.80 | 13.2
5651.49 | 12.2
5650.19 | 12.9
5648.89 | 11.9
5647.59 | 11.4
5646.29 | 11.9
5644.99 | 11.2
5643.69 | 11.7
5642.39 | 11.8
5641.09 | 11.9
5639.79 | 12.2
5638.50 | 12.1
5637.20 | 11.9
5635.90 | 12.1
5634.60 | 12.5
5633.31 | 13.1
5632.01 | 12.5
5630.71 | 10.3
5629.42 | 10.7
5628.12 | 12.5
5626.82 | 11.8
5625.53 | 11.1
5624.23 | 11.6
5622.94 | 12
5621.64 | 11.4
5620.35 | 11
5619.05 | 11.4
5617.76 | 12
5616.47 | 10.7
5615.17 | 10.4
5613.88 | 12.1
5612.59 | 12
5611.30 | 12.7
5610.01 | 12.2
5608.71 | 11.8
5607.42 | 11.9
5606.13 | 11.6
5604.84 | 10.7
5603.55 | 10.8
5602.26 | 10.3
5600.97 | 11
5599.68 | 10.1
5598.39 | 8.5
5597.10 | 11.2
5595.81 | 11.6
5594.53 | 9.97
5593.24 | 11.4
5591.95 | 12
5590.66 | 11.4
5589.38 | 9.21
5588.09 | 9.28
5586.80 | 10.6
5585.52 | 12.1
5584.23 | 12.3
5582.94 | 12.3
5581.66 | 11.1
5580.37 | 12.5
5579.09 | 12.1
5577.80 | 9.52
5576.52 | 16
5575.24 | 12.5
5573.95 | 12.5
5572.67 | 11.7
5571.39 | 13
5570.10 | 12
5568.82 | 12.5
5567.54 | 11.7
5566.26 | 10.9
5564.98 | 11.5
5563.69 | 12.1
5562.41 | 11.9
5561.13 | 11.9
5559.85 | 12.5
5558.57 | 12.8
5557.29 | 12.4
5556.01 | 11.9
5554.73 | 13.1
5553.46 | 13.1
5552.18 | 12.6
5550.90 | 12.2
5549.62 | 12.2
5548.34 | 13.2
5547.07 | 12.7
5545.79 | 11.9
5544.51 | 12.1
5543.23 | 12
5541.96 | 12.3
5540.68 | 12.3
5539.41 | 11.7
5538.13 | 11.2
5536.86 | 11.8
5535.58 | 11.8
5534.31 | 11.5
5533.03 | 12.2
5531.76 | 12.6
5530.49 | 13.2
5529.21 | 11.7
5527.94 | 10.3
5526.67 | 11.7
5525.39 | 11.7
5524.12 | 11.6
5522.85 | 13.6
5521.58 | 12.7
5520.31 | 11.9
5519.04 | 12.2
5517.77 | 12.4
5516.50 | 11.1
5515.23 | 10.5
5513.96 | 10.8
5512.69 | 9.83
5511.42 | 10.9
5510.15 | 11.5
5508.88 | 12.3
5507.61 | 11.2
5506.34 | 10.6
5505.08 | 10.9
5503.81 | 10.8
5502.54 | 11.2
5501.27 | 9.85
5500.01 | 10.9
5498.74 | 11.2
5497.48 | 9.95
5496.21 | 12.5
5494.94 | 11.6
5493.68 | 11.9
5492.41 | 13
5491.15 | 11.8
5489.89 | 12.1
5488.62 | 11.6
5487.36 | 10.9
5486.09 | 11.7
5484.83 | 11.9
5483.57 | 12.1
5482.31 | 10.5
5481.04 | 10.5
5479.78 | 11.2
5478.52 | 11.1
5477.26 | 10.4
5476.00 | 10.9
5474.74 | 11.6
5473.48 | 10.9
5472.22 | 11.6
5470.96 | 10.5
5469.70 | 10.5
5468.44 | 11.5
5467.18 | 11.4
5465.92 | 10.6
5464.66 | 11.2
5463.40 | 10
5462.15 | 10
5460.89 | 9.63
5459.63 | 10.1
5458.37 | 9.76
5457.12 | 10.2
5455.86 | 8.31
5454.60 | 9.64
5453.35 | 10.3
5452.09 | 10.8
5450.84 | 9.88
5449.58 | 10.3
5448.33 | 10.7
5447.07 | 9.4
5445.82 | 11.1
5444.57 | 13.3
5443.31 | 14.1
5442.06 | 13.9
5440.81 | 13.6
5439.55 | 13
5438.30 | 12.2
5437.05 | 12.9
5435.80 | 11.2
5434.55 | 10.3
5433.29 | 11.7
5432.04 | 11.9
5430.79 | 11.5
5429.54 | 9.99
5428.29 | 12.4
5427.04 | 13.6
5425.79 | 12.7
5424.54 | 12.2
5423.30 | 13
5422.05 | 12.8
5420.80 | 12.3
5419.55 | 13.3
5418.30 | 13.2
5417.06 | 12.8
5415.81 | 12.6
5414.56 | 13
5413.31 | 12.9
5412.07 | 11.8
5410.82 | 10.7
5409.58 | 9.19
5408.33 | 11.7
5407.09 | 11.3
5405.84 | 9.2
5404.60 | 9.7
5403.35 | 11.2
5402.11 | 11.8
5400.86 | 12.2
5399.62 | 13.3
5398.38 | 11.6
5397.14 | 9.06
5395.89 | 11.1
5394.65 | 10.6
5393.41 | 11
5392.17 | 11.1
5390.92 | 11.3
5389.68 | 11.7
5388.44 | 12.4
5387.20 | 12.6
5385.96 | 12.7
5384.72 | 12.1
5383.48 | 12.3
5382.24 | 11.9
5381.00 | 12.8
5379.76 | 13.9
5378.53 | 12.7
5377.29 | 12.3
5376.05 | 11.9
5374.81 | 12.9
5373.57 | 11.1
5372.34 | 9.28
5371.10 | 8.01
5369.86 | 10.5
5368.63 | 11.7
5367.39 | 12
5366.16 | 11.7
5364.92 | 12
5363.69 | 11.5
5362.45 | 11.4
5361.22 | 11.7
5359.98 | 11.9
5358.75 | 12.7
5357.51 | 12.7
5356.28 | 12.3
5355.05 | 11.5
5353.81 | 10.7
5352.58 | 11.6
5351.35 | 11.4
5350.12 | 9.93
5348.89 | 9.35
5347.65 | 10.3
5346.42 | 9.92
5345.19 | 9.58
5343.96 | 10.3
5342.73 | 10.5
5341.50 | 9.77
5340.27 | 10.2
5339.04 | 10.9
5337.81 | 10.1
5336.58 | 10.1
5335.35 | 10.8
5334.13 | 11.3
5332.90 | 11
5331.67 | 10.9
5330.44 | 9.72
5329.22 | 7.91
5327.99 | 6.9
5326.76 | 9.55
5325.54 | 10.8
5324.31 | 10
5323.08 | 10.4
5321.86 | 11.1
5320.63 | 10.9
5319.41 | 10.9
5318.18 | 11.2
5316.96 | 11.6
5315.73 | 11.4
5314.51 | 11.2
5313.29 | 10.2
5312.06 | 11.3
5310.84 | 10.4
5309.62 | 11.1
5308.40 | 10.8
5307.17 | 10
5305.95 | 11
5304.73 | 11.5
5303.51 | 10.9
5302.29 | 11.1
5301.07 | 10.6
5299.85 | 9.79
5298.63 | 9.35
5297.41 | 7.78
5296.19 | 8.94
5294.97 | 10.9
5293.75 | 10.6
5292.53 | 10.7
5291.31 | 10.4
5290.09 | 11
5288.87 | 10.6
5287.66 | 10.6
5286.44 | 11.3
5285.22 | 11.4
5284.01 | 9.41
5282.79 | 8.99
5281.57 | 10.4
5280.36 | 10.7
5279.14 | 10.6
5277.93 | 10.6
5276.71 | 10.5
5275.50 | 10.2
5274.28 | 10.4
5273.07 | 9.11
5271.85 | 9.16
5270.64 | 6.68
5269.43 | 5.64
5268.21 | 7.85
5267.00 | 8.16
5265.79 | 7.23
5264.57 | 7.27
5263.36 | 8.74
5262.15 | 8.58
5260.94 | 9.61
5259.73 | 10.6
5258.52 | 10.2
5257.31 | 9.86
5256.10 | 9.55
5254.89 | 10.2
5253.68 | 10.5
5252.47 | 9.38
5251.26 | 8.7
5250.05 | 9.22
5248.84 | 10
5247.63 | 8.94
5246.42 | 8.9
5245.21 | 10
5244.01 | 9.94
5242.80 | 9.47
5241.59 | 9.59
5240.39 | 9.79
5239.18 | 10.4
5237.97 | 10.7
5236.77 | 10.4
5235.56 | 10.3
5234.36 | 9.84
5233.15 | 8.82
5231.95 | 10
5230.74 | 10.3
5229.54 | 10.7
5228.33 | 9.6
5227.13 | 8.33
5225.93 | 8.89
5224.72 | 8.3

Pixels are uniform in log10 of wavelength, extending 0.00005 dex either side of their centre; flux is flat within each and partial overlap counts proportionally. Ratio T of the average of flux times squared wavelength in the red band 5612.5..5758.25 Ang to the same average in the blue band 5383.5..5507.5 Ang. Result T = 1.22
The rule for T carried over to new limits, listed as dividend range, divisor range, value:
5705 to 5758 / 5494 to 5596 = 1.25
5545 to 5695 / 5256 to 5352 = 1.34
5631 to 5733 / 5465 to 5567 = 1.15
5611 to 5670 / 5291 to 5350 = 1.30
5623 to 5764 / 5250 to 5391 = 1.41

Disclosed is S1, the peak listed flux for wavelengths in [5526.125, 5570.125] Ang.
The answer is 13.2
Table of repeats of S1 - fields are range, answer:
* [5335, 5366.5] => 12.7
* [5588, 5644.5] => 13.1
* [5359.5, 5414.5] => 13.9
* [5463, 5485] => 12.1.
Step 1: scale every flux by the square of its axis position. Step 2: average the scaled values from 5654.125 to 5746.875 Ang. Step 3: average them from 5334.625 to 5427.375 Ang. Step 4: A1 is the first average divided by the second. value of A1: 1.27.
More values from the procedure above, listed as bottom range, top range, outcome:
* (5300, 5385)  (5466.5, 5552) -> 1.12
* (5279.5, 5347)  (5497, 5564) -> 1.23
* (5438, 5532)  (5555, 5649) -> 1.08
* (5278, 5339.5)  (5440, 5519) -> 1.13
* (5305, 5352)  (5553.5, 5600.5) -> 1.23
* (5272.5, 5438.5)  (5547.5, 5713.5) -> 1.20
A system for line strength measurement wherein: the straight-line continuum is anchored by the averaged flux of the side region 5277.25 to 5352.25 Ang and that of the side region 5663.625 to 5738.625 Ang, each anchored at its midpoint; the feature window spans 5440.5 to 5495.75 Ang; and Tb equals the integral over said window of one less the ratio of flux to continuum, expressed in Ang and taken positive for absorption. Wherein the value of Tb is 1.6 Ang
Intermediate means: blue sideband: 10.4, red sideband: 13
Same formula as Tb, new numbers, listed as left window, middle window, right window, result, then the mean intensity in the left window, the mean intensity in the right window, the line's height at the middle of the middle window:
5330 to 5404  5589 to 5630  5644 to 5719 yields 3.60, 11.3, 12.6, 12.3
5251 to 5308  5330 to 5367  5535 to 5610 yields -2.62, 9.74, 11.7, 10.2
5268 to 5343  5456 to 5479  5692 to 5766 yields 1.78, 10.2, 13.6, 11.5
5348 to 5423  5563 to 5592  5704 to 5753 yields 2.14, 11.6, 13.6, 12.7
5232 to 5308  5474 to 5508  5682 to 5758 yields 0.87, 9.74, 13.4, 11.5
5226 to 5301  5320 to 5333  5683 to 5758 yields 0.35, 9.63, 13.4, 10.2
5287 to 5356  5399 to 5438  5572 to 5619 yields -4.05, 10.4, 11.4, 10.8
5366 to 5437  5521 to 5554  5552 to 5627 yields -1.40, 11.7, 11.6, 11.7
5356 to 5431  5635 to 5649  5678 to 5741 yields 1.06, 11.8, 13.1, 12.8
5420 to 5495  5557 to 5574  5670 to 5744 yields 0.02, 11.4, 13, 12.1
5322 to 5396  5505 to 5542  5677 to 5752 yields 1.23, 11.1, 13.2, 12.1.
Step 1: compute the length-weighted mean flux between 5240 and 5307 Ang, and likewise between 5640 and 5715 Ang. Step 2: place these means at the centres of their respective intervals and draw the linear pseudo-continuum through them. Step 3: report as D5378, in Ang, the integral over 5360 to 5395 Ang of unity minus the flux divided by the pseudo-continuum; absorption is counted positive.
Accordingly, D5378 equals -4.3 Ang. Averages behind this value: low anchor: 9.7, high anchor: 12.5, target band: 11.7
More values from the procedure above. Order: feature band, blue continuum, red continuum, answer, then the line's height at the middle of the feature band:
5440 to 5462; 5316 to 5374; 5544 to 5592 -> 0.8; 11.3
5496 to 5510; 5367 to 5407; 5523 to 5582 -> 1.1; 11.9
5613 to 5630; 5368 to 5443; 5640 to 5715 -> 1.3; 12.4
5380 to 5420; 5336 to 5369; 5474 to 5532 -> -2.0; 11.2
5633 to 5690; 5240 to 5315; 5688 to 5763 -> 3.0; 13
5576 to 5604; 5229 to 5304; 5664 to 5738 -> 2.3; 12.1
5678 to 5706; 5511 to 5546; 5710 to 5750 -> 1.1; 13.3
